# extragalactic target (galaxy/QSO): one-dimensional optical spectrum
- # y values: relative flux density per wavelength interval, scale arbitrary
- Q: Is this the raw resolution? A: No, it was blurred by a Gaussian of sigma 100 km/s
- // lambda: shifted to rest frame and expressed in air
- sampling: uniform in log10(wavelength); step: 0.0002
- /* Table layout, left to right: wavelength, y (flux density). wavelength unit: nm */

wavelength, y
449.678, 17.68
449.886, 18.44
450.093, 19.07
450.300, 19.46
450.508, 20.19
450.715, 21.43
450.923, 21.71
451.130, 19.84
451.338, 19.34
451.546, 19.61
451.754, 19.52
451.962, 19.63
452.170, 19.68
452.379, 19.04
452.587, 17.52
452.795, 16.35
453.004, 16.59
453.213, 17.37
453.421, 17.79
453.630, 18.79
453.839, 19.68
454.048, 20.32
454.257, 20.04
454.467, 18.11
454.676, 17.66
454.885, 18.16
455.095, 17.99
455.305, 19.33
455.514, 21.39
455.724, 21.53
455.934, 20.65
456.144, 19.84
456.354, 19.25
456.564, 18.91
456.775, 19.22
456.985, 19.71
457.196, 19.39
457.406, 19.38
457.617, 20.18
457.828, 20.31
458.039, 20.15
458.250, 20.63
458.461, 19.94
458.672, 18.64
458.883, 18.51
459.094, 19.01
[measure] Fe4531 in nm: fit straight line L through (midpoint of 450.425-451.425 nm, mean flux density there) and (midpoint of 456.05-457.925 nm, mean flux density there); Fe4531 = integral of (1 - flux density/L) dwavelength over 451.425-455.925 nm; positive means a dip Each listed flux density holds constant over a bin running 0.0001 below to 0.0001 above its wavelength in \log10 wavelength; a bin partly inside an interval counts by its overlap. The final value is 0.27 nm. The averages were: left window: 20.5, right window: 19.6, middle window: 18.9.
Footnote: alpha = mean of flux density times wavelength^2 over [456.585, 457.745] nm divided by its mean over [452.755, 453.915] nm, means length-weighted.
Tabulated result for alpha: 1.1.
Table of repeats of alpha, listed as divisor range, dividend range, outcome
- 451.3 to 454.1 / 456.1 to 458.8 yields 1.08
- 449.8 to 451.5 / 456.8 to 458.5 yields 1.03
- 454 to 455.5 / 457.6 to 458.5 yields 1.09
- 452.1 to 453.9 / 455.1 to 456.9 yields 1.12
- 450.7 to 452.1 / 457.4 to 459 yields 1.01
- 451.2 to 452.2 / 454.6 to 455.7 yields 0.99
